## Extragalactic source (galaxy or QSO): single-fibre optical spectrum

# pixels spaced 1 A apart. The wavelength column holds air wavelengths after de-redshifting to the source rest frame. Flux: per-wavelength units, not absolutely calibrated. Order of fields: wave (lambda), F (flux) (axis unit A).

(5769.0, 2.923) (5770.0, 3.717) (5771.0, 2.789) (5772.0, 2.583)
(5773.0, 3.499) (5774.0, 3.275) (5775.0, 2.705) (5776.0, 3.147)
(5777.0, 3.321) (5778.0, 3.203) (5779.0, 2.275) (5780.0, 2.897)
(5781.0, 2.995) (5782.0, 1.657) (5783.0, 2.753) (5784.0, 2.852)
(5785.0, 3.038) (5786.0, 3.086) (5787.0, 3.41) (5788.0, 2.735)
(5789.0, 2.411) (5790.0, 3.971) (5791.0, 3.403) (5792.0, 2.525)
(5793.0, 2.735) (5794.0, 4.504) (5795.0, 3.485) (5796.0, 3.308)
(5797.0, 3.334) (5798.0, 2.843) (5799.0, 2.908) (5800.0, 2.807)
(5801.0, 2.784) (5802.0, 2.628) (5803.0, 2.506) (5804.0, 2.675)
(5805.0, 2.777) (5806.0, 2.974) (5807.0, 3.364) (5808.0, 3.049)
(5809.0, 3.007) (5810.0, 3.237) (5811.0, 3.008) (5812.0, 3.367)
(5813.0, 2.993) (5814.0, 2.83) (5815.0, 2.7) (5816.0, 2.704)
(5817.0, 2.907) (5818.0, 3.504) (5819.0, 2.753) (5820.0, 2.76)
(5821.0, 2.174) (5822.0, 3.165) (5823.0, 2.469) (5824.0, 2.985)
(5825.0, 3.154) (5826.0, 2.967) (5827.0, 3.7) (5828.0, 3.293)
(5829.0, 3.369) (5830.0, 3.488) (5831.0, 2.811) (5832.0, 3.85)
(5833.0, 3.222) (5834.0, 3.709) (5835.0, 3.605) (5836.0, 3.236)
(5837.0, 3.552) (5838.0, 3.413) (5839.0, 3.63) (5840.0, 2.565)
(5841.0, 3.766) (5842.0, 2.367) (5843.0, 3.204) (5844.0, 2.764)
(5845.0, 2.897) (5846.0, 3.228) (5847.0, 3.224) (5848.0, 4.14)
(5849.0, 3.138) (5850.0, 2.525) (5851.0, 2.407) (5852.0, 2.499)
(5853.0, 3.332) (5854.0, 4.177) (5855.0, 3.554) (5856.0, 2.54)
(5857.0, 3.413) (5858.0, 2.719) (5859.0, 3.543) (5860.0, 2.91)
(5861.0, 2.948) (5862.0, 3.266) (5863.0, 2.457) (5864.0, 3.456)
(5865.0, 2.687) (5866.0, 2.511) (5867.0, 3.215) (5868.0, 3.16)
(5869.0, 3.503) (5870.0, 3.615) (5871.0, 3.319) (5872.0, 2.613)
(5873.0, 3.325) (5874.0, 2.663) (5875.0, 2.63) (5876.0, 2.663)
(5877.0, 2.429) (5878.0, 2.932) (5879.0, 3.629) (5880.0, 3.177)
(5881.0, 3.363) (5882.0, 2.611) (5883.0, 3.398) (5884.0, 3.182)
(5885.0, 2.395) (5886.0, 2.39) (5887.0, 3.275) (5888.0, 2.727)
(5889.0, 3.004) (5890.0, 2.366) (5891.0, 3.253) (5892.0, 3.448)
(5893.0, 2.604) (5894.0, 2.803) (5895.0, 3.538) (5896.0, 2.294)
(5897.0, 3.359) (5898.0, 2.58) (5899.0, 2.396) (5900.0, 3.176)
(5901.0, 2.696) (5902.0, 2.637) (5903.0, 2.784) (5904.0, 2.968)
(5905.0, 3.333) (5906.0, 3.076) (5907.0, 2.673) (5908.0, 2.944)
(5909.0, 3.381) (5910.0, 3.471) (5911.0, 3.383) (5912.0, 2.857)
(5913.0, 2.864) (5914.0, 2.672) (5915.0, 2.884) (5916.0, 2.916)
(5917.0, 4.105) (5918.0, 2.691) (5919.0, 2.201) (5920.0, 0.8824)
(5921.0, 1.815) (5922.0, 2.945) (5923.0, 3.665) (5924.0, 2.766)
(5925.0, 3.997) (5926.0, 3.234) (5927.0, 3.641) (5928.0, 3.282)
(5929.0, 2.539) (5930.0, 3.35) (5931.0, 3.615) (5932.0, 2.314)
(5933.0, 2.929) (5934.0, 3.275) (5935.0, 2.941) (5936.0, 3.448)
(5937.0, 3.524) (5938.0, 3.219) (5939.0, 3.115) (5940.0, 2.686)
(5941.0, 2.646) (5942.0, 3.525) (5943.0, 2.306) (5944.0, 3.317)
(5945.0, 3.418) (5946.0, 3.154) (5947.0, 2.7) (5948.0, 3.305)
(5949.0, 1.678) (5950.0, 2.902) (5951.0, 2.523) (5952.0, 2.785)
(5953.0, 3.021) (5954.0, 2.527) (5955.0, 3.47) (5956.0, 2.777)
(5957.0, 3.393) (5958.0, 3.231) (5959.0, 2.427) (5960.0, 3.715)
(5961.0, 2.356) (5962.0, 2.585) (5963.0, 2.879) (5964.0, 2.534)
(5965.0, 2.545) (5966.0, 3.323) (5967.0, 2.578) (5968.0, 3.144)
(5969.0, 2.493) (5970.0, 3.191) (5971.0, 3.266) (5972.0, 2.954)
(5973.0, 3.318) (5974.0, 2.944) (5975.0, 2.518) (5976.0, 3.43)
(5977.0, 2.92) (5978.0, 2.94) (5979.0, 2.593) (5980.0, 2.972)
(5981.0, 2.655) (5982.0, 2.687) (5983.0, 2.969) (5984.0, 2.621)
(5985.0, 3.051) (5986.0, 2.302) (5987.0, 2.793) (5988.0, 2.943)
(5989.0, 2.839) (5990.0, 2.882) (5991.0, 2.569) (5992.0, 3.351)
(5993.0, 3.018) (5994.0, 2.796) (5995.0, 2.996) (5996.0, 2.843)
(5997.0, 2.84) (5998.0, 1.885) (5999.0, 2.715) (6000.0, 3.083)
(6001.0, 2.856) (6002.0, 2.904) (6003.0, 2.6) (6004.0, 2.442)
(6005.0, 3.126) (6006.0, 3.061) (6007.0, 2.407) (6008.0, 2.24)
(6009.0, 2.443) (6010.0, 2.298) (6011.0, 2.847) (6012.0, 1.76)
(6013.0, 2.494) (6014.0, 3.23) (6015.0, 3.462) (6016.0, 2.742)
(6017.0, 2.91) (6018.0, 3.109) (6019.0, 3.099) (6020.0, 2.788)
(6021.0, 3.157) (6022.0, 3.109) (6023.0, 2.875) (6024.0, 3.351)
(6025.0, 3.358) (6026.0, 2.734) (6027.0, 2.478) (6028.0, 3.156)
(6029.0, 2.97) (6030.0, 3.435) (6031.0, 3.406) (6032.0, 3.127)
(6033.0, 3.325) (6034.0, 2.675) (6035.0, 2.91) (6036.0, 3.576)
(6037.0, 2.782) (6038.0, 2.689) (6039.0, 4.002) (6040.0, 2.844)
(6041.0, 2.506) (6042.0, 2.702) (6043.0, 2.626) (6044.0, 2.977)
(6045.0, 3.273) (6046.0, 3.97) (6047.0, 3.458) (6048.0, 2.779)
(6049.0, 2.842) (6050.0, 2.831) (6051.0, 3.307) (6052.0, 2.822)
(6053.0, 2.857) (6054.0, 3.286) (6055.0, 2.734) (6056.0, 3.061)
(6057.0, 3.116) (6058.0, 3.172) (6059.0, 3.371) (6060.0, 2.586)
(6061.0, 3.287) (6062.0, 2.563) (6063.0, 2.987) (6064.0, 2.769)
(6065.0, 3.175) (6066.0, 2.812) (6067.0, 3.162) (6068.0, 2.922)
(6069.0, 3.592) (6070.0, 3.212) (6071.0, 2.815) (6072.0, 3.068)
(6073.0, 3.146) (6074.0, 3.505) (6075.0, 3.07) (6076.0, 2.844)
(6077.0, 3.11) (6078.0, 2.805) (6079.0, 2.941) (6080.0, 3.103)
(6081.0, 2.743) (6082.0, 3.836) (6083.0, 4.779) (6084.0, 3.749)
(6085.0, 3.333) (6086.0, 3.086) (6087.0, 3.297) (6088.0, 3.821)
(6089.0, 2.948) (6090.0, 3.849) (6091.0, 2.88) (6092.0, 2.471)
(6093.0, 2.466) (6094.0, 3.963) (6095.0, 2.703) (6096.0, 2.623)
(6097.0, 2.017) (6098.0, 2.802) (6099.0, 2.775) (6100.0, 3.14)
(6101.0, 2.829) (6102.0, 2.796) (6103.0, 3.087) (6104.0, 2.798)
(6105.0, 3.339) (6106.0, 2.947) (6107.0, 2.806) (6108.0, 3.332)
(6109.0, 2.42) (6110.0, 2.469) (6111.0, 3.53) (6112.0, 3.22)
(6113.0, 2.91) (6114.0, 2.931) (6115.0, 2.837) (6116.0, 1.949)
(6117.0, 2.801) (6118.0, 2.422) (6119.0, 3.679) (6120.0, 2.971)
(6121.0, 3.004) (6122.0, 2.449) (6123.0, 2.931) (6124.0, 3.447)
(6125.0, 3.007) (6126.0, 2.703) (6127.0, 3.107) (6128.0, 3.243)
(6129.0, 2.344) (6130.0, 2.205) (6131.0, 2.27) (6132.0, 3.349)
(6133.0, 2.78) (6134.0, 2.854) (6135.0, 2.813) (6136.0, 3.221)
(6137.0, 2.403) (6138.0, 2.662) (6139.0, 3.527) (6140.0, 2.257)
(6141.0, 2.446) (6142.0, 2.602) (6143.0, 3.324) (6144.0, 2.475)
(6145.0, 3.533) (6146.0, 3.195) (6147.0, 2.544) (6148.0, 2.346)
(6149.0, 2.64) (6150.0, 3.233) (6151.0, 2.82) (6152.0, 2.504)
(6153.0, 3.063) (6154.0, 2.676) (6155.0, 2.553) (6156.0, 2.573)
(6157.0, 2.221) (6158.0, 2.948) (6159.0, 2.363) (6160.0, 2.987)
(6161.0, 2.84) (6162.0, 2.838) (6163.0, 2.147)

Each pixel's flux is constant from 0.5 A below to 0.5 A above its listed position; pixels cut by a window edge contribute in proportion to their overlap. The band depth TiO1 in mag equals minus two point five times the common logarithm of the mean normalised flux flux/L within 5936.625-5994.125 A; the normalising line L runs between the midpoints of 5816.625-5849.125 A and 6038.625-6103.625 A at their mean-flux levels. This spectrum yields 0.08 mag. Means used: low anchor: 3.18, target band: 2.9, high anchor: 3.07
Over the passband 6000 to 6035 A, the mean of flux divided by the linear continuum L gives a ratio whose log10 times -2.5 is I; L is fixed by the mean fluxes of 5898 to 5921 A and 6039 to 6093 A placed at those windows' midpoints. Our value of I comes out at 0.05 mag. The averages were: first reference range 2.83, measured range 2.88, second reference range 3.11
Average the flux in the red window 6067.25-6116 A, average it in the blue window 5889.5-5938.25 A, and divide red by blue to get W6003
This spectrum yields 1.03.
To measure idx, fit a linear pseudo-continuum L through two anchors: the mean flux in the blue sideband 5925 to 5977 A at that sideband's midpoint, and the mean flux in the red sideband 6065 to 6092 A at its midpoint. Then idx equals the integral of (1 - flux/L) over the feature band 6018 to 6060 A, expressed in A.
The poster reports 1.33 A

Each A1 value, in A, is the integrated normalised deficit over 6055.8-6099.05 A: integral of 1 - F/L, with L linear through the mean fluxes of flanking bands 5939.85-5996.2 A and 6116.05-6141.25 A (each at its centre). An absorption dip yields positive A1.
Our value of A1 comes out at -3.9 A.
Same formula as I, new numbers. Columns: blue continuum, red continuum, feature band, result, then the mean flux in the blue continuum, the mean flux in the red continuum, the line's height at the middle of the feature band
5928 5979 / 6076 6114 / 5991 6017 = 0.10 mag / 2.95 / 3.07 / 2.99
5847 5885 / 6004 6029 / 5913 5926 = 0.06 mag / 3.06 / 2.84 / 2.98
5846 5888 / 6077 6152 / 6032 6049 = -0.03 mag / 3.05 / 2.94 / 2.97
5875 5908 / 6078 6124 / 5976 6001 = 0.05 mag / 2.91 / 3.02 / 2.96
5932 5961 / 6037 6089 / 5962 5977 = 0.03 mag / 2.98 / 3.12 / 3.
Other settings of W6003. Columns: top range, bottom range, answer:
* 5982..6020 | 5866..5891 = 0.93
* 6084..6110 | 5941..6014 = 1.06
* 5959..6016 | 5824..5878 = 0.89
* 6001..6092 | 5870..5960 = 1.03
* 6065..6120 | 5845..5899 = 1.01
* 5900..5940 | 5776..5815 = 1.00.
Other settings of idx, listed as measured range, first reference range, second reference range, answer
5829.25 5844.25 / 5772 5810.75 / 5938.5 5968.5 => -1.63 A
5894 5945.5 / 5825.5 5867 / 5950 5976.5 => 0.50 A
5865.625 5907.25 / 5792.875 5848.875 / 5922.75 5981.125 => 1.44 A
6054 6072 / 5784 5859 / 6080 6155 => -0.38 A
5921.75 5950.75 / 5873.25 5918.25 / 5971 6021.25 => -1.86 A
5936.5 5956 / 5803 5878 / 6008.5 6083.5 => 0.77 A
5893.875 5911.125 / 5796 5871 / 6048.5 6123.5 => 0.56 A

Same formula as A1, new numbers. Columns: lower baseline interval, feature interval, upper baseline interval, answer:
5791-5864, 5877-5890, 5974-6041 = 0.3 A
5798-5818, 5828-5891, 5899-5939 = -3.0 A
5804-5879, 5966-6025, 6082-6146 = 3.3 A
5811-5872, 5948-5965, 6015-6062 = 1.5 A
